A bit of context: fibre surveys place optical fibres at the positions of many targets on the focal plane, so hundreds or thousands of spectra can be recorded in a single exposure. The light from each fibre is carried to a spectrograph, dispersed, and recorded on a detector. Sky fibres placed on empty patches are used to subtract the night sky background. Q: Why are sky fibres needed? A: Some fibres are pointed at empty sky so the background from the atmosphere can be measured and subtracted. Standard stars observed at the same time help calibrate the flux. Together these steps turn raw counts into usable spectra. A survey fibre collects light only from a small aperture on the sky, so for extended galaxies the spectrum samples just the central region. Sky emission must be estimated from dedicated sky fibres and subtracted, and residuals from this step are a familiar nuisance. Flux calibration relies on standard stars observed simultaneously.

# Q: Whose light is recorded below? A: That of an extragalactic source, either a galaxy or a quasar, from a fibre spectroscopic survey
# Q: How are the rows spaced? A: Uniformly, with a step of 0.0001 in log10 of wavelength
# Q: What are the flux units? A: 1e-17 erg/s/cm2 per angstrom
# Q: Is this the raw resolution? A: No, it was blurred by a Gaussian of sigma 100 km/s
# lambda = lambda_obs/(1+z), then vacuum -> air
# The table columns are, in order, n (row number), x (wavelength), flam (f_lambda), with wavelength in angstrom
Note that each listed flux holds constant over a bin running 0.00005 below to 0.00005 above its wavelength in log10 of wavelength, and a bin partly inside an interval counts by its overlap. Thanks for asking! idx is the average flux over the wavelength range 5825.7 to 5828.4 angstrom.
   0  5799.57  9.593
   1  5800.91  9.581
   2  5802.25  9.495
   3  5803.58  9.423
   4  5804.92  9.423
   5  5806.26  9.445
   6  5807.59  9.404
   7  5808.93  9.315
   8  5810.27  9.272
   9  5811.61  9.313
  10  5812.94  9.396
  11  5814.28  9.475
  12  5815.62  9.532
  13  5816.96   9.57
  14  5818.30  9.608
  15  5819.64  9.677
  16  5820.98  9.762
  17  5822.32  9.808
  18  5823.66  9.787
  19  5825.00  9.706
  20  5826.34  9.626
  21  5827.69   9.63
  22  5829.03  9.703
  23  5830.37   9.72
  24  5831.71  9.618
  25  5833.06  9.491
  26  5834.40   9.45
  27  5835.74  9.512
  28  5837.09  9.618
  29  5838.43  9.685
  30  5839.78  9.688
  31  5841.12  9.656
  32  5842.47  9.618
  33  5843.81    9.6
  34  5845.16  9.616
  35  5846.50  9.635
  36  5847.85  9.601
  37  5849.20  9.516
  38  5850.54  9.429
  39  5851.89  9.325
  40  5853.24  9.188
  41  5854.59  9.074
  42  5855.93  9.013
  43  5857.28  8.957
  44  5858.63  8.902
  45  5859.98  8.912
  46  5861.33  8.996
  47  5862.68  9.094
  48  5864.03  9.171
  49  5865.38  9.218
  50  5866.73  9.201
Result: 9.61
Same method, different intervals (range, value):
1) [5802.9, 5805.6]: 9.42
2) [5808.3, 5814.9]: 9.36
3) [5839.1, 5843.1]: 9.64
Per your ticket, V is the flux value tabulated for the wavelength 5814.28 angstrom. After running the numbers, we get 9.475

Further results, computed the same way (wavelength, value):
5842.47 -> 9.618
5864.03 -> 9.171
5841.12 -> 9.656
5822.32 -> 9.808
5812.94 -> 9.396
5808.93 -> 9.315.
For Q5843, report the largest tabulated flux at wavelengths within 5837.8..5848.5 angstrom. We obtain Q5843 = 9.688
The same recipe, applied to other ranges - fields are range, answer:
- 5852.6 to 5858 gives 9.188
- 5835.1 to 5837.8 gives 9.618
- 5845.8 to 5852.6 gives 9.635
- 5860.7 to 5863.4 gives 9.094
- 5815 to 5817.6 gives 9.57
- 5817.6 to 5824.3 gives 9.808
